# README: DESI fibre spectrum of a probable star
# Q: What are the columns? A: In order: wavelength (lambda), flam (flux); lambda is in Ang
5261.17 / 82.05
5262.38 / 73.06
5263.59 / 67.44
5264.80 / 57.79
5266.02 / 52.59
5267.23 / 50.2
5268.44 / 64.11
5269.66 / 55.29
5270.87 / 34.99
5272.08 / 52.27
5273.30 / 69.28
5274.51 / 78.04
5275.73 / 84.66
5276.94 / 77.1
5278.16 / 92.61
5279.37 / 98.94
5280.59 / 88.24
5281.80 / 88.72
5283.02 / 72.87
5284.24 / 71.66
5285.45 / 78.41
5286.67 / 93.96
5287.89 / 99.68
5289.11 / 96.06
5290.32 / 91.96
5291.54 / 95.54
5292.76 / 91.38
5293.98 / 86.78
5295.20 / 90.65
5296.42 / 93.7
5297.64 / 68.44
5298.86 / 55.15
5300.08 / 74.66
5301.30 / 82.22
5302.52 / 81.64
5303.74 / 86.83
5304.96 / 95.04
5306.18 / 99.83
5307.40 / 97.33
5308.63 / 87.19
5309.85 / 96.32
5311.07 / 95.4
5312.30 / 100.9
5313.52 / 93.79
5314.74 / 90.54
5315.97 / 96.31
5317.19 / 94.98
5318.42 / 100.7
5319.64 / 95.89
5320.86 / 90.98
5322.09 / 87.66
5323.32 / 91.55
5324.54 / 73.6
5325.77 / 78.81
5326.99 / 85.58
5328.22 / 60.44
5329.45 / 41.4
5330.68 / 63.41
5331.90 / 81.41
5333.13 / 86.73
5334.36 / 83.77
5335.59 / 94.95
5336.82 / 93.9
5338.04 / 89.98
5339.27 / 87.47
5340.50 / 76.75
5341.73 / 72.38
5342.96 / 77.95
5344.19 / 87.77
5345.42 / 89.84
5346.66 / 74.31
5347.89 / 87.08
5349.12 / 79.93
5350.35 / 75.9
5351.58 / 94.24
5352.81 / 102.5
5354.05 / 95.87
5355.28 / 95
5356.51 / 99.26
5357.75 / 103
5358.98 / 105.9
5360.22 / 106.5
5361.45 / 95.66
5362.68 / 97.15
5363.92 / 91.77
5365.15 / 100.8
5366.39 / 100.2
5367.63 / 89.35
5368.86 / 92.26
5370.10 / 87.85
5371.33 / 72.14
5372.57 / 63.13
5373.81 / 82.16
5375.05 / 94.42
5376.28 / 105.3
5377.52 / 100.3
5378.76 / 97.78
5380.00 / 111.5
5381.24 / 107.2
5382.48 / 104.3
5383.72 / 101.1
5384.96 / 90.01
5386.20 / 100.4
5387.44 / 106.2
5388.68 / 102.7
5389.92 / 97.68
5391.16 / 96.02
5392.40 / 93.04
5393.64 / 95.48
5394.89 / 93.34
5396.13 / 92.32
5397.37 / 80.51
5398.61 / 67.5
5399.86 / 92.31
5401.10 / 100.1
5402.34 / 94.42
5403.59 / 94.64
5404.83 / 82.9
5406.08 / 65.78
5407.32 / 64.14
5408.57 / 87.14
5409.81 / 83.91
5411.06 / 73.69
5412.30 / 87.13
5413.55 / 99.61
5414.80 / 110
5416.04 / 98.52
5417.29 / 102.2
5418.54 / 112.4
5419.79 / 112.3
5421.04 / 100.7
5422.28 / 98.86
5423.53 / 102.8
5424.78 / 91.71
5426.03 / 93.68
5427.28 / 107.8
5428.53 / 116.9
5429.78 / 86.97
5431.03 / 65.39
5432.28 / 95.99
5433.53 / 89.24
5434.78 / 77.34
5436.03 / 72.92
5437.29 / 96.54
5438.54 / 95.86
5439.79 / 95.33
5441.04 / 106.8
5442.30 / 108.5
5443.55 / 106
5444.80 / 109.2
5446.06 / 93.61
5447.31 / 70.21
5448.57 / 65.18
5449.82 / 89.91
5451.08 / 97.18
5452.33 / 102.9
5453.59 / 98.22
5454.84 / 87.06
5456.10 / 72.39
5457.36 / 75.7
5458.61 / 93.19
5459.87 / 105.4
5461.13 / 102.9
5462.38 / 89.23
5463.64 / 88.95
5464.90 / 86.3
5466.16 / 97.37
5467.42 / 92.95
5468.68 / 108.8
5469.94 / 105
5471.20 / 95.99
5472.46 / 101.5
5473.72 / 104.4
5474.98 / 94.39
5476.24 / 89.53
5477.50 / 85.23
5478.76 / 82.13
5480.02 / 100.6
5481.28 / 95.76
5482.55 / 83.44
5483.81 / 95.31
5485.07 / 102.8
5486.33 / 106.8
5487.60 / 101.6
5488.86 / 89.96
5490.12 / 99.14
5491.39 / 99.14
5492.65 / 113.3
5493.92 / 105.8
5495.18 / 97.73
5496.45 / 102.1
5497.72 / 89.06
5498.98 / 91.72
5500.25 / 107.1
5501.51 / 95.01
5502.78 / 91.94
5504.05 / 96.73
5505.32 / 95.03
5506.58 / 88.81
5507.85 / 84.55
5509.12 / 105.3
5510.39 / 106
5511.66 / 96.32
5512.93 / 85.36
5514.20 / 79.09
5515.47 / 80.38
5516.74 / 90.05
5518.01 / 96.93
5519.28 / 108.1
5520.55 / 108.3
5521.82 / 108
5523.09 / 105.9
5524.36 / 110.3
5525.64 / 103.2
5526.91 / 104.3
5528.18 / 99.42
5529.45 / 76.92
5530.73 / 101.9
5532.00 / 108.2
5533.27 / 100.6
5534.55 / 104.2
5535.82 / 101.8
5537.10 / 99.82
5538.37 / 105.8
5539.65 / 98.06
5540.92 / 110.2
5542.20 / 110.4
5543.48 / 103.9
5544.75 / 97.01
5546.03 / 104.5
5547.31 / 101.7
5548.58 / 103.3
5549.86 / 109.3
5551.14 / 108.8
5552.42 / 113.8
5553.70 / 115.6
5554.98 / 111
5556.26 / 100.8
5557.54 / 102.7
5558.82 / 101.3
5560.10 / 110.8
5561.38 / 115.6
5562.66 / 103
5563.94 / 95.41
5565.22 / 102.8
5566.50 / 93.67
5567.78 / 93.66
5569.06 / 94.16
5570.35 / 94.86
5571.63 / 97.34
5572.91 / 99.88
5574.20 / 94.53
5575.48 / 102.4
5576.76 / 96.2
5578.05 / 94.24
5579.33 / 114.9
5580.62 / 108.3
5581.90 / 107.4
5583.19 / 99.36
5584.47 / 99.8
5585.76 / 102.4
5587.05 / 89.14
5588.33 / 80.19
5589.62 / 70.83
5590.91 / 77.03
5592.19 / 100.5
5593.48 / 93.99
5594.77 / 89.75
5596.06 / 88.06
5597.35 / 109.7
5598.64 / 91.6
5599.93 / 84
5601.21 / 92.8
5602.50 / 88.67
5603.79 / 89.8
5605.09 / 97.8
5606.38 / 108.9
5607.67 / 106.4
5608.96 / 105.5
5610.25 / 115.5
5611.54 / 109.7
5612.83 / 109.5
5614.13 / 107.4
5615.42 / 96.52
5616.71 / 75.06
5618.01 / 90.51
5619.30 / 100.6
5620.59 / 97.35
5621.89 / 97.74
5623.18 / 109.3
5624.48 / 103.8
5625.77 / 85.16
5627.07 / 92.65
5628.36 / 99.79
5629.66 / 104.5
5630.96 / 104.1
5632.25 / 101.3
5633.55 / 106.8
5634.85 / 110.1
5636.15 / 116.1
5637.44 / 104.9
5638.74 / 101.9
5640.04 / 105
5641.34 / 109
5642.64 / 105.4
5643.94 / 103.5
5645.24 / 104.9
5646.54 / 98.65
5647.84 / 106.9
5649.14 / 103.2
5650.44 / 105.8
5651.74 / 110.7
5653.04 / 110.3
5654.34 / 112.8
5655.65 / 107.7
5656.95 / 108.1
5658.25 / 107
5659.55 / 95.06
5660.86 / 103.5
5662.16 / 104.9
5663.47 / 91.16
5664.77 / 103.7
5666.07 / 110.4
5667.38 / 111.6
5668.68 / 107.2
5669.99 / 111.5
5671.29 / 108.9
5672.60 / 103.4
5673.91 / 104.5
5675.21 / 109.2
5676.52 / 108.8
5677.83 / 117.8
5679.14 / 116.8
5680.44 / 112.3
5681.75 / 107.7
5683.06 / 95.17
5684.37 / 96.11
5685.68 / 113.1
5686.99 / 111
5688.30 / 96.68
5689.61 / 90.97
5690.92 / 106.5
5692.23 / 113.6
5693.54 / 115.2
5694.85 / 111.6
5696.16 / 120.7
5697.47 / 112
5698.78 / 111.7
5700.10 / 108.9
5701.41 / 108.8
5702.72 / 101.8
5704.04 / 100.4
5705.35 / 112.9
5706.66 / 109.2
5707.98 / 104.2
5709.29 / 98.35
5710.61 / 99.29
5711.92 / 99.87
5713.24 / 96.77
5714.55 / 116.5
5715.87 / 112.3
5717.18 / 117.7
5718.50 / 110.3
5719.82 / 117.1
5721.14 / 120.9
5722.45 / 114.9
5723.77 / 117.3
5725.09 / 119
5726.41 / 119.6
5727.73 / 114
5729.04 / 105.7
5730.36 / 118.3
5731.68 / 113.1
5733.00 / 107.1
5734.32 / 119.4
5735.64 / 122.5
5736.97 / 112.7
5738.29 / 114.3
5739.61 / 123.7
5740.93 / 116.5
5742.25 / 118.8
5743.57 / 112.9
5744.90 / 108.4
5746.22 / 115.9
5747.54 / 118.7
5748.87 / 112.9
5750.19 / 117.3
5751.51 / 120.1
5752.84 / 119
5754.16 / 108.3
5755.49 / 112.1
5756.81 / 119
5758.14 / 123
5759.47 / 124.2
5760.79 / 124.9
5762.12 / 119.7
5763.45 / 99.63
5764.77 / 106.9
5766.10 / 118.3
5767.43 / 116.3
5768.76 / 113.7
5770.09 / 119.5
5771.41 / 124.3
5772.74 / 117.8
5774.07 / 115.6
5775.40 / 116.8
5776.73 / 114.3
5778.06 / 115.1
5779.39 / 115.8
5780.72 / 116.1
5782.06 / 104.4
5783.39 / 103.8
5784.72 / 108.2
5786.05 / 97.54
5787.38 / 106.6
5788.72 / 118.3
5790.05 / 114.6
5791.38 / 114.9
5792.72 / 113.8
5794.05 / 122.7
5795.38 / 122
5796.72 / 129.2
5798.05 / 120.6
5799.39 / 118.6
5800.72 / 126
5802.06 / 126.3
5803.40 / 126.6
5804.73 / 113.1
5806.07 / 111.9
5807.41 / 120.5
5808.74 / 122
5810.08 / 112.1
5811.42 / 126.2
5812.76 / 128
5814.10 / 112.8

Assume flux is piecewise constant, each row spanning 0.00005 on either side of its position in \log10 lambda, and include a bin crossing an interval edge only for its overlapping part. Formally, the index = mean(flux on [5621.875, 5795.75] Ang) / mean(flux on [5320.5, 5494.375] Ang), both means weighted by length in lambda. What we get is 1.2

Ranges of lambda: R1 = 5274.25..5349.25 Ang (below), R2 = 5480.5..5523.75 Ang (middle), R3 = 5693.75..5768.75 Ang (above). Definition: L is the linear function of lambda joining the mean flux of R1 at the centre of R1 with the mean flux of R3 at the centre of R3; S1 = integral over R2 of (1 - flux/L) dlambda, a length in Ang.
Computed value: 0.4 Ang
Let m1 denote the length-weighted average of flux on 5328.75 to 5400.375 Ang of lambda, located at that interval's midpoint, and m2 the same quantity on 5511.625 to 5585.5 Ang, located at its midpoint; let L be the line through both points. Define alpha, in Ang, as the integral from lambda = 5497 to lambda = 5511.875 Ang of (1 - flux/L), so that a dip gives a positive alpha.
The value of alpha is 0.49 Ang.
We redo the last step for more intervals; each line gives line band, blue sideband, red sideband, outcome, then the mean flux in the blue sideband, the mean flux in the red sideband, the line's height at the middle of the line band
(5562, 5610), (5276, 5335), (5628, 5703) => 2.7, 86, 107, 102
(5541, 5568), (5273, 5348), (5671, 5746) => -1.1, 85.4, 111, 101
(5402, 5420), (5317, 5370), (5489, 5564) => 0.4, 87.7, 101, 92.6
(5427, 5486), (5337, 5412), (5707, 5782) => 1.7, 90.8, 114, 96.1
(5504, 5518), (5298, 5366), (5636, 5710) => 0.9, 87.7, 107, 97.7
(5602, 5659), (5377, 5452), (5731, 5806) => 2.3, 93.9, 116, 107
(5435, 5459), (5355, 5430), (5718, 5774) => 1.7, 94.8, 116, 98.1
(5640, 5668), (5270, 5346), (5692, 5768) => 0.7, 84.1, 113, 108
